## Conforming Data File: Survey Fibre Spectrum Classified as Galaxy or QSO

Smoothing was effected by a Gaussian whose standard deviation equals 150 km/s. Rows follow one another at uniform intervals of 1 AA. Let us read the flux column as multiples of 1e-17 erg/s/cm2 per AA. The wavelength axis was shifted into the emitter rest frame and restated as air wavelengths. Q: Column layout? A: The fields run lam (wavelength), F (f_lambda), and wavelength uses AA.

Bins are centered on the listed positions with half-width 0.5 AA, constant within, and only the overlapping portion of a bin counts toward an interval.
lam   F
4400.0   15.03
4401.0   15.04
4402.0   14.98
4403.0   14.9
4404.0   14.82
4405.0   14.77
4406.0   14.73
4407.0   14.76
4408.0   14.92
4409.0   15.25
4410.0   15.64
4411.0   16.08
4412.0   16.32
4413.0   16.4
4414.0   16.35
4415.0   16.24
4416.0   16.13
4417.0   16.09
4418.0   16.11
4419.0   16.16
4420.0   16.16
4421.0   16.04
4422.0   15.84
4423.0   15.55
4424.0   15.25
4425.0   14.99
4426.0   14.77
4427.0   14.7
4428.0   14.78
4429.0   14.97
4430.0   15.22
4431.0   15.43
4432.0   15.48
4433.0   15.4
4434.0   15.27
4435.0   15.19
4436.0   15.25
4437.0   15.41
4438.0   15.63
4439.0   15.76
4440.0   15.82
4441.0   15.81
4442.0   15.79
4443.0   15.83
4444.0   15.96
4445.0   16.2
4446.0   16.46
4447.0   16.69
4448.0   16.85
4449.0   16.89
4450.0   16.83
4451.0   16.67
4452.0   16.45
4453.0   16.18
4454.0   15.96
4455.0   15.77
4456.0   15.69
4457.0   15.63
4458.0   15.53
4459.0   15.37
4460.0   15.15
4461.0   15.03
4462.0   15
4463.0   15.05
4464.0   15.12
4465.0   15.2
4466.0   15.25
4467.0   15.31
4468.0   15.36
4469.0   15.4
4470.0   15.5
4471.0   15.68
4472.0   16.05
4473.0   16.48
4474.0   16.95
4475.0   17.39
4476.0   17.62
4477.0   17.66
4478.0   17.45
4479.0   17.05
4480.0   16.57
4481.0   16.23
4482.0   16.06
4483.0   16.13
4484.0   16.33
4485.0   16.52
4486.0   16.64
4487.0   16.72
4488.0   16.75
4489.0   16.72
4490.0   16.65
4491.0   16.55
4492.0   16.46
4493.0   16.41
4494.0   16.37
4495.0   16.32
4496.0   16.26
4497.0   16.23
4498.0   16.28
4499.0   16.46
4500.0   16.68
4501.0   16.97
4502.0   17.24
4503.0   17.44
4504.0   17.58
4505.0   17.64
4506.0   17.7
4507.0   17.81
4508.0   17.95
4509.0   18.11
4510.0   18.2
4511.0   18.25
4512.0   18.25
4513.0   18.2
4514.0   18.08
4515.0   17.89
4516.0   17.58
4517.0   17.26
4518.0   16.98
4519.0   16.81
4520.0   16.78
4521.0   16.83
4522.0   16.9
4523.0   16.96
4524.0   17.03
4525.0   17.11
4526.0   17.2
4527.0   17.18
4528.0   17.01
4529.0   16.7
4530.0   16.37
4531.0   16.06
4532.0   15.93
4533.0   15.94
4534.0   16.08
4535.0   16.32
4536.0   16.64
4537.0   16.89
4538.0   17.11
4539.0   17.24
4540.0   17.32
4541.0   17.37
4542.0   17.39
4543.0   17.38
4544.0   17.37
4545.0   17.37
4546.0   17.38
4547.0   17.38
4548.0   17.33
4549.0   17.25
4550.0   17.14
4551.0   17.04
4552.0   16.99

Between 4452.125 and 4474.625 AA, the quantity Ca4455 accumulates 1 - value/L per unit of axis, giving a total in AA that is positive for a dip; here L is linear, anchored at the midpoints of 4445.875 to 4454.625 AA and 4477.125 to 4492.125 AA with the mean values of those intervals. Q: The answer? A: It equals 1.3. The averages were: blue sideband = 16.5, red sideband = 16.6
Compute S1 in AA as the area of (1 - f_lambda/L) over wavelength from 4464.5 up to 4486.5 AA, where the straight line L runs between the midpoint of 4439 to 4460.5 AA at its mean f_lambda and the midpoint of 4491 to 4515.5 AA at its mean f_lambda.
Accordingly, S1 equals 0.4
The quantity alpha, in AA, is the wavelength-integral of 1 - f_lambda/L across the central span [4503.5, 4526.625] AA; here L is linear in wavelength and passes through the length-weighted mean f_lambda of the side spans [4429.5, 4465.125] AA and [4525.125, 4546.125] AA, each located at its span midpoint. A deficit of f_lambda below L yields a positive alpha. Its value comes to -1.3 AA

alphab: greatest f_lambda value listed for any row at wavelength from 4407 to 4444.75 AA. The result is 16.4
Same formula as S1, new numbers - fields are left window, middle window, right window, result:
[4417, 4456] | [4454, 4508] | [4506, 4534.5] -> 0.7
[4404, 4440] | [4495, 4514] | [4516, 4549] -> -0.9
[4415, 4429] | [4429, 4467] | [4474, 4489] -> 0.9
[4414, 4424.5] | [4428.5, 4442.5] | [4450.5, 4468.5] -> 0.3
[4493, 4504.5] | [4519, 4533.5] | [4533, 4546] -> 0.2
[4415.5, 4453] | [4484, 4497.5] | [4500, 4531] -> 0.3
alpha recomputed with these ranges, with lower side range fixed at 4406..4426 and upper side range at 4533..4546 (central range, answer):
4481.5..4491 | -0.02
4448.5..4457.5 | -0.06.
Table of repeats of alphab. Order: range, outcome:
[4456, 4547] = 18.25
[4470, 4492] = 17.66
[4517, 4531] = 17.26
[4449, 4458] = 16.89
